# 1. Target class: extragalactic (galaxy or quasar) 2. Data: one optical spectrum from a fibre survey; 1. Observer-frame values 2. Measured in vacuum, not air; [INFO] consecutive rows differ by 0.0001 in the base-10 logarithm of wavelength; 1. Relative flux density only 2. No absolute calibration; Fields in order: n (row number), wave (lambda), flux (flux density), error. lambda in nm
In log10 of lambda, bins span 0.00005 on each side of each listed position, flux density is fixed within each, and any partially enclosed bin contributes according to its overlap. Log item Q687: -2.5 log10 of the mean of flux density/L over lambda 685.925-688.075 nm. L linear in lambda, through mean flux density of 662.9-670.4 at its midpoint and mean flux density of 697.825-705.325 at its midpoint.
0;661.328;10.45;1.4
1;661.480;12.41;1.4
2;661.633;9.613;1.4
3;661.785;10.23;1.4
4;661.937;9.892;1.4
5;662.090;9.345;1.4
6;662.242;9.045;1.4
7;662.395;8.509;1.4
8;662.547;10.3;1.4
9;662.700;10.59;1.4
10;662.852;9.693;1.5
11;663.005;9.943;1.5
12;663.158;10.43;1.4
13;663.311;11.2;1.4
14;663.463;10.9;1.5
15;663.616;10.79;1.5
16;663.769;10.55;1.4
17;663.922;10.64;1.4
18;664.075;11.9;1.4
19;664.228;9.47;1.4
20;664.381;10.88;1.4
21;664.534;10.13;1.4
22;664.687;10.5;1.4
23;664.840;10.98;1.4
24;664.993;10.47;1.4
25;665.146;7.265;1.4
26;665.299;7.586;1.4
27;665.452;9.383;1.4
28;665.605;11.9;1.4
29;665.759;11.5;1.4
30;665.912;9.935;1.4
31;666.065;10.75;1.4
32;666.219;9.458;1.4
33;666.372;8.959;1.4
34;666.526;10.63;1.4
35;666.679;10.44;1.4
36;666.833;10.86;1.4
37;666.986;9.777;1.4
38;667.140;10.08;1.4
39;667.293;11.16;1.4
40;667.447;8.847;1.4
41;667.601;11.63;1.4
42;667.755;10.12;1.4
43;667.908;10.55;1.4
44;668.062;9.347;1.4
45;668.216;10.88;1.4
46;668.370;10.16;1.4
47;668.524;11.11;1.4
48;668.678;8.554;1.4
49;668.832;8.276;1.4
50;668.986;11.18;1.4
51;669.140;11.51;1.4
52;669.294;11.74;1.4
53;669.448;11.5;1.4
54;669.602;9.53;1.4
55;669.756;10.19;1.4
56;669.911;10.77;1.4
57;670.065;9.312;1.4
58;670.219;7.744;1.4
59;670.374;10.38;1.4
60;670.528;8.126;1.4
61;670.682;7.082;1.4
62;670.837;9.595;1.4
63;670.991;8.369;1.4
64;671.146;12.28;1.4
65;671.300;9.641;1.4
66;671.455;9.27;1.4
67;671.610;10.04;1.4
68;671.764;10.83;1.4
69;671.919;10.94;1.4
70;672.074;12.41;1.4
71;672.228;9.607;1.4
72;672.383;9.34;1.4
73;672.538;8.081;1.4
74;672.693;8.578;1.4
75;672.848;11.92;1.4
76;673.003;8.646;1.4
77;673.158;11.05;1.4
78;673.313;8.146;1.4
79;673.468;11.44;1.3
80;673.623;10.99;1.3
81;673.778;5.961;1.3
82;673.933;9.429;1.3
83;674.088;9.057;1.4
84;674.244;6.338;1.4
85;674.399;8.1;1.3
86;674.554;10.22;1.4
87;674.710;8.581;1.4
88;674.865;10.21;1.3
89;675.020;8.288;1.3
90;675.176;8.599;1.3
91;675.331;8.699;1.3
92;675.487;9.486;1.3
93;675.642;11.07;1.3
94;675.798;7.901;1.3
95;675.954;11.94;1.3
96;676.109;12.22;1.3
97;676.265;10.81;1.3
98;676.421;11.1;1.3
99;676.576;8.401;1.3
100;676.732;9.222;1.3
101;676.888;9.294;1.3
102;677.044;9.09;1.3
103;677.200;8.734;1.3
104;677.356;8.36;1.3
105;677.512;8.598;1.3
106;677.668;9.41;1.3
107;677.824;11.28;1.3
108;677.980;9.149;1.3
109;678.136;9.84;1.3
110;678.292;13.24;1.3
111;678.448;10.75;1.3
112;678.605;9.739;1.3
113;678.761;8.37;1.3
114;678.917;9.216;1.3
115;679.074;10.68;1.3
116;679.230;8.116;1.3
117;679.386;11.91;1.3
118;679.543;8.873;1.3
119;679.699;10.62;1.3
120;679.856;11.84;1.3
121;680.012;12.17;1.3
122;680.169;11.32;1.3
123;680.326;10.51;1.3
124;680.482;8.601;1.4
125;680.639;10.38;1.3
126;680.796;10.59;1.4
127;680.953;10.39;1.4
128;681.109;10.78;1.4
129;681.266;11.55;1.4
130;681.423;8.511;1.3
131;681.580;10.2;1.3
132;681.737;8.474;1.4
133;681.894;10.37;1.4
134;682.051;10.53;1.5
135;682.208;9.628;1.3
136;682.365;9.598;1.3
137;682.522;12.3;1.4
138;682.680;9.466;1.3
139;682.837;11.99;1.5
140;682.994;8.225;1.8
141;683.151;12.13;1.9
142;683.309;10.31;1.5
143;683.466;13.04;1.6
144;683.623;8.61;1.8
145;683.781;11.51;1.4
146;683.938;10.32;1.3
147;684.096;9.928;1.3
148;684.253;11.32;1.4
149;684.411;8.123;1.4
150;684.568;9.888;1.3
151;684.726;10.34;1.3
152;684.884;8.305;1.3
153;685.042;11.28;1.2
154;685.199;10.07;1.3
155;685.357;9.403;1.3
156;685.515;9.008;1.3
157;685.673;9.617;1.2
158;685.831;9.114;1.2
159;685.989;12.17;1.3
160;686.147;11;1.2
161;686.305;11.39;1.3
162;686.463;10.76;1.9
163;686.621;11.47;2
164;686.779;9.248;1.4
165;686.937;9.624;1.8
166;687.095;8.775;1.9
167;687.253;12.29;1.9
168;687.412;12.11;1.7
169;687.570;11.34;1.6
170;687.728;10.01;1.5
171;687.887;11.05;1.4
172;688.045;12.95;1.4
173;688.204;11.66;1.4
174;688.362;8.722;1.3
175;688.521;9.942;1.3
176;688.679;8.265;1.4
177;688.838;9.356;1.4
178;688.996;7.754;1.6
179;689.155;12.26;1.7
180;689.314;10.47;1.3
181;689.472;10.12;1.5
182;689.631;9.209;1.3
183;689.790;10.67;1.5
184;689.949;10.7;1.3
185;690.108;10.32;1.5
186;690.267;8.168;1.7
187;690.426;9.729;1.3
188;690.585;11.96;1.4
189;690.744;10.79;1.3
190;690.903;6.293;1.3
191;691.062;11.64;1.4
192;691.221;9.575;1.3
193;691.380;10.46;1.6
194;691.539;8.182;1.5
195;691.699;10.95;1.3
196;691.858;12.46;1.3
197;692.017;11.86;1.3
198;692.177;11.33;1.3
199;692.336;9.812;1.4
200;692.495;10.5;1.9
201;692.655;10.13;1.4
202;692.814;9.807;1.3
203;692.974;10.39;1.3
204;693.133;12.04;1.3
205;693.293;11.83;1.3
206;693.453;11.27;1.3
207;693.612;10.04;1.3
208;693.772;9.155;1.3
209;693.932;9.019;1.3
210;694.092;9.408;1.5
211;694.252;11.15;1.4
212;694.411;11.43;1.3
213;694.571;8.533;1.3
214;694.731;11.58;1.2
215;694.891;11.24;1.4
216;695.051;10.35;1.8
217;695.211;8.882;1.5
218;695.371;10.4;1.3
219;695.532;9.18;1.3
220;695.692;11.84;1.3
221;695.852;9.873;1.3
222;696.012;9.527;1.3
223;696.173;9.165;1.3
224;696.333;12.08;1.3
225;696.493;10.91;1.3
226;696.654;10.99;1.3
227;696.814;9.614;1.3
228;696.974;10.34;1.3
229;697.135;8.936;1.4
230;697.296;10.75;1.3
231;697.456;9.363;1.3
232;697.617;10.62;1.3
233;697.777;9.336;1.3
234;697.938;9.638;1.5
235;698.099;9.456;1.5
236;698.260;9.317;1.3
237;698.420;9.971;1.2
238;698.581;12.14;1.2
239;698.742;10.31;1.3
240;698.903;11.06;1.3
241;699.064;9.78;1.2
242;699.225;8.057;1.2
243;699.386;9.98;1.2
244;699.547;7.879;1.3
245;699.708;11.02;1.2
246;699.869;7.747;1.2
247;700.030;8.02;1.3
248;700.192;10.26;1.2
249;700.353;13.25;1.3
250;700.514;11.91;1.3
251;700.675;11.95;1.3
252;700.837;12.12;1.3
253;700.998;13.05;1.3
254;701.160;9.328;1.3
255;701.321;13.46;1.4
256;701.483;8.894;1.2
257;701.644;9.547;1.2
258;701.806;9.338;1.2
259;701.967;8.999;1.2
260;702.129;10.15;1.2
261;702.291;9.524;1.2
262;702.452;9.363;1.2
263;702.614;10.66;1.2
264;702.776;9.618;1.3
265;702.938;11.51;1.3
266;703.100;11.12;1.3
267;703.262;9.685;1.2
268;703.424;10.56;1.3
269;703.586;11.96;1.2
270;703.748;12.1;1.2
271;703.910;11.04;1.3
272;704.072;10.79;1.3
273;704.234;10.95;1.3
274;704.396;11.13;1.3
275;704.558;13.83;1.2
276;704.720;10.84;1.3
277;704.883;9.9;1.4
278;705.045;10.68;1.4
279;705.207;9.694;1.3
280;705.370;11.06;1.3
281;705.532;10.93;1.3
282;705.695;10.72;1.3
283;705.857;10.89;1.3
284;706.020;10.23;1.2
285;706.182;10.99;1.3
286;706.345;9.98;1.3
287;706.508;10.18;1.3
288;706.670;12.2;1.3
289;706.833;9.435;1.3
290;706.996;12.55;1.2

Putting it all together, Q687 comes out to -0.060 mag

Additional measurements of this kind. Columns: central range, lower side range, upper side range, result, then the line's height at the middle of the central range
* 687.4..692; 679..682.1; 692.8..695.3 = 0.01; 10.4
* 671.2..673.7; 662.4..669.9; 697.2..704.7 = 0.02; 10.3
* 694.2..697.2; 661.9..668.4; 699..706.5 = 0.02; 10.5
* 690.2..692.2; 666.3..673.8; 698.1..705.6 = 0.01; 10.3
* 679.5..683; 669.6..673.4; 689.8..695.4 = -0.04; 9.98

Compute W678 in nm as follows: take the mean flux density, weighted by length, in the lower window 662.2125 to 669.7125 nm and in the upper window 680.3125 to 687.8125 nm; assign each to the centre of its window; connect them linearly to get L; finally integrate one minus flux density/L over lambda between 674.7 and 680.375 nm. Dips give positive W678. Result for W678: 0.183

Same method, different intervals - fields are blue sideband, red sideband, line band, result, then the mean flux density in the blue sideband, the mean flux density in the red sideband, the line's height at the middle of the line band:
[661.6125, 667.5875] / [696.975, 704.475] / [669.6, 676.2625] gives 0.41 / 10.1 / 10.3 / 10.2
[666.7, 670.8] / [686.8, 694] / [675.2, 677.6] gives 0.12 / 10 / 10.3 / 10.1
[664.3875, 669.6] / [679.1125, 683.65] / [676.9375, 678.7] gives 0.09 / 10.2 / 10.4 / 10.4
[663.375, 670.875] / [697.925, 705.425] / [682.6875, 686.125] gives 0.03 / 10.1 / 10.5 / 10.3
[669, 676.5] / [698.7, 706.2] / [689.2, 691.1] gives 0.04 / 9.74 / 10.5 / 10.2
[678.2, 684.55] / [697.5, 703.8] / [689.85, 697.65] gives 0.02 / 10.4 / 10.3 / 10.3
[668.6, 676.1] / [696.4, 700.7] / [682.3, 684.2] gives -0.16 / 9.63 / 10.1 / 9.82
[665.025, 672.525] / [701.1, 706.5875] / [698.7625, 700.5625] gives 0.11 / 10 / 10.6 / 10.5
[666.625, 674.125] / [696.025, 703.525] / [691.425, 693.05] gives -0.06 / 9.93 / 10.2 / 10.2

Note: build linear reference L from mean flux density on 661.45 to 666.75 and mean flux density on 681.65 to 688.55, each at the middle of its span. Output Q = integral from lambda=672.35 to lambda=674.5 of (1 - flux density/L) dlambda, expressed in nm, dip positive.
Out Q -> 0.25 nm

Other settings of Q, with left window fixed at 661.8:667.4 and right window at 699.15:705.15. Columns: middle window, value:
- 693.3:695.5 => 0.05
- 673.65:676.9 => 0.30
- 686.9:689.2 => 0.00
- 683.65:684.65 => 0.03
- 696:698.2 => 0.09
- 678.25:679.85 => 0.02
